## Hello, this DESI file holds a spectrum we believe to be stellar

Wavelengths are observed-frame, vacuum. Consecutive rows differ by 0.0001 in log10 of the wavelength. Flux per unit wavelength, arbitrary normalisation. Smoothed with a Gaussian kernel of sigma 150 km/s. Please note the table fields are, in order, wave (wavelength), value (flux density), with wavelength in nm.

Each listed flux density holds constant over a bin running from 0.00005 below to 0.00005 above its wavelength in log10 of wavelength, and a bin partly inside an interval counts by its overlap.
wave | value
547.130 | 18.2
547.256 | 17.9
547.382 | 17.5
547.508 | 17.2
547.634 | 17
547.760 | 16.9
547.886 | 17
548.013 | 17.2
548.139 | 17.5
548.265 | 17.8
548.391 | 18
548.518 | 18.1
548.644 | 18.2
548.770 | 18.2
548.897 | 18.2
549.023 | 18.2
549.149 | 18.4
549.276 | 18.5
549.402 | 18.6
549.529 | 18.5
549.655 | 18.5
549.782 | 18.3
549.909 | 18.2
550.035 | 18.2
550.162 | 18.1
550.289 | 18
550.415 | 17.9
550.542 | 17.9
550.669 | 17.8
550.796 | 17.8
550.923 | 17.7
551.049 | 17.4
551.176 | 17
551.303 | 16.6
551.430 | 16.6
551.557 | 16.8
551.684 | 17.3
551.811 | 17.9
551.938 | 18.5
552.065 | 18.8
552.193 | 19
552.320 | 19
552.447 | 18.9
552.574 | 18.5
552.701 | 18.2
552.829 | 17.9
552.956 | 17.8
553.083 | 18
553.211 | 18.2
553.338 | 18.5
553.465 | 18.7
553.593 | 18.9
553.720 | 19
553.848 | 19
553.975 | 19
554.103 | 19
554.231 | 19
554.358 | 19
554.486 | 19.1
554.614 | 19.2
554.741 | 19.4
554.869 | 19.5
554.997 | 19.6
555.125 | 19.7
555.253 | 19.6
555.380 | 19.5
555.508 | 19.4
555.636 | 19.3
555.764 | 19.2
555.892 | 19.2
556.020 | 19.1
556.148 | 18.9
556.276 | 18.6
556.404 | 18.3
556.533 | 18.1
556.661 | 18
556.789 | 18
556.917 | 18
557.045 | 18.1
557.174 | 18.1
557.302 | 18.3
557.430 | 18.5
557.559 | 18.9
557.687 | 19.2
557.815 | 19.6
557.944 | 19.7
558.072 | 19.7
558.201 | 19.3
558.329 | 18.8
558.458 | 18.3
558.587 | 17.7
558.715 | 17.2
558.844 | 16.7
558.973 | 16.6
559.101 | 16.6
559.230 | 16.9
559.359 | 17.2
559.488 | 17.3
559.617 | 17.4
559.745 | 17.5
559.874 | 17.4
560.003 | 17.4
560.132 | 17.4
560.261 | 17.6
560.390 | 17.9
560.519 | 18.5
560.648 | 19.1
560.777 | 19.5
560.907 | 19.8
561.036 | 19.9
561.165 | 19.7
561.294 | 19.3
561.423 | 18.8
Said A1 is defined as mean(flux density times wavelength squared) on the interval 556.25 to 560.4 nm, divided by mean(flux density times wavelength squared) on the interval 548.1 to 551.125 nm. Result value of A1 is 1.03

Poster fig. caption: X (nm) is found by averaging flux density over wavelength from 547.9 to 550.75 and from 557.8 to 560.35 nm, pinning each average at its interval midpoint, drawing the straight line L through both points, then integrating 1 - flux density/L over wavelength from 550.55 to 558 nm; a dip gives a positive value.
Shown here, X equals -0.26 nm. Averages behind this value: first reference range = 18.1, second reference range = 17.8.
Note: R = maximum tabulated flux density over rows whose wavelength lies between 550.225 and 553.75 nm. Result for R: 19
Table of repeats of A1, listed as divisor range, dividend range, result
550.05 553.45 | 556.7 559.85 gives 1.03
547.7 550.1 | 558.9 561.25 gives 1.04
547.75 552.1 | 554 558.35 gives 1.09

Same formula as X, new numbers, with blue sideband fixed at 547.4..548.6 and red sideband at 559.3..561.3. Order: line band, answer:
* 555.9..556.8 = -0.02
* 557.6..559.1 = -0.02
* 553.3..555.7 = -0.18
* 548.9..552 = -0.05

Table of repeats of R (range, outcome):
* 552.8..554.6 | 19.1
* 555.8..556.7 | 19.2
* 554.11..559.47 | 19.7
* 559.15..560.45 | 17.9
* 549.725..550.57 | 18.3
